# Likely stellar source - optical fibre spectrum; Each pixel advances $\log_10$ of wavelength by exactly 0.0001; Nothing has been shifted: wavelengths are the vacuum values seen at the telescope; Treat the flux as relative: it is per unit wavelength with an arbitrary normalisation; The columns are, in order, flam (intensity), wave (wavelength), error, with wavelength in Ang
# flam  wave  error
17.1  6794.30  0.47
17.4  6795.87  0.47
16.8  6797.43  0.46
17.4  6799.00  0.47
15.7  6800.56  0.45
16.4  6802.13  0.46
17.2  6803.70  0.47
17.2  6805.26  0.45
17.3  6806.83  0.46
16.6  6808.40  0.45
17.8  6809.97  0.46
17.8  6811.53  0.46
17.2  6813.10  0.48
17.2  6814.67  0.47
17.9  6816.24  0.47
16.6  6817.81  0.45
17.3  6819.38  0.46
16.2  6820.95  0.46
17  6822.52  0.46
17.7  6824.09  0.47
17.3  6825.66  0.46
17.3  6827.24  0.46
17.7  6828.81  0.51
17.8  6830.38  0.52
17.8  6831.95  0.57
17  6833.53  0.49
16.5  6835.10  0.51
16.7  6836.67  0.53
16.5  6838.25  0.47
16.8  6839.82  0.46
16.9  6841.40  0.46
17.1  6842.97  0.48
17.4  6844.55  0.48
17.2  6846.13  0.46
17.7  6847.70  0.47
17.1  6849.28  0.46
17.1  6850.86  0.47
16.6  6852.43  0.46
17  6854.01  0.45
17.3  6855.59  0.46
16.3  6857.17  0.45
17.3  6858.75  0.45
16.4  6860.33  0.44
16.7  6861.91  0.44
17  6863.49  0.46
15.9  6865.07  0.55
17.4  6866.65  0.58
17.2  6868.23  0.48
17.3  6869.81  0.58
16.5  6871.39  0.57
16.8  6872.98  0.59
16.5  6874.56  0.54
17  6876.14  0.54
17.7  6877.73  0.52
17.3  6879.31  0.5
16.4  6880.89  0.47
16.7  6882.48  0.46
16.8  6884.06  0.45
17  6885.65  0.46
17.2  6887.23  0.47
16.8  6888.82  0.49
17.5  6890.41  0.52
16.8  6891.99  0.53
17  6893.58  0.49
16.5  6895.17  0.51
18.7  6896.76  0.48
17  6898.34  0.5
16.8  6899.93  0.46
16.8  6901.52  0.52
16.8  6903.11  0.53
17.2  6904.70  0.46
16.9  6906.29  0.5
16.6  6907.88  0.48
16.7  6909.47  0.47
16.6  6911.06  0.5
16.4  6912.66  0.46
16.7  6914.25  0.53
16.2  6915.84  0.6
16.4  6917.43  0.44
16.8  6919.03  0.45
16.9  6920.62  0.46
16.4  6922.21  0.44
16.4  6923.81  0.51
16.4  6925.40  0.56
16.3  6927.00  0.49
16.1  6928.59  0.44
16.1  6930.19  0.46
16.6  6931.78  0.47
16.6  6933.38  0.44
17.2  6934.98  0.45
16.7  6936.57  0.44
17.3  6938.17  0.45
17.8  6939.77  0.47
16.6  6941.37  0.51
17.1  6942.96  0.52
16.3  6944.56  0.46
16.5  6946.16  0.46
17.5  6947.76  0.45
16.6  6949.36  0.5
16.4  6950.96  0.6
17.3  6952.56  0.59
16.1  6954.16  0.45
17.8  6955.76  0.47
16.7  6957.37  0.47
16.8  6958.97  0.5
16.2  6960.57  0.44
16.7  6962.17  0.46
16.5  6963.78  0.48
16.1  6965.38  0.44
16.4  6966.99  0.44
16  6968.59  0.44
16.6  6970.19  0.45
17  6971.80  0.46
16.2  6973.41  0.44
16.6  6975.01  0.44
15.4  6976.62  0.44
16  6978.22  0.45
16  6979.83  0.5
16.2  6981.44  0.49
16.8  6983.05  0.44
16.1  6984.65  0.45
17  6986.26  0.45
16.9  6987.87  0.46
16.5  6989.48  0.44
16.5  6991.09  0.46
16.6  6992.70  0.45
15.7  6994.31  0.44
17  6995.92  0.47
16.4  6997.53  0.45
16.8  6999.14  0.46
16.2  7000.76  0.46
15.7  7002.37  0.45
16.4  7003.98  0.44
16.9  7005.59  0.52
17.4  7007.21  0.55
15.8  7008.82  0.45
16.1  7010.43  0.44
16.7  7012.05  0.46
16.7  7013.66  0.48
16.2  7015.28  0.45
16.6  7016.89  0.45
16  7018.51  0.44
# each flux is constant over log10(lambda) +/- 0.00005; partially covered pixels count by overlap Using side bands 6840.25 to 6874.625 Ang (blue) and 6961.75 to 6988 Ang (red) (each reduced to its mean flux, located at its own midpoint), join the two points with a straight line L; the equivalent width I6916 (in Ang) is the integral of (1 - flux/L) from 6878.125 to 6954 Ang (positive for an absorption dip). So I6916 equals -0.66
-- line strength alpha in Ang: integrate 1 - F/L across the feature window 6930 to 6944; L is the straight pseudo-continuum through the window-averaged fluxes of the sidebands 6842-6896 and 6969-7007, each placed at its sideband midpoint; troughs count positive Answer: -0.2 Ang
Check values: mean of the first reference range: 17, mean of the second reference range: 16.4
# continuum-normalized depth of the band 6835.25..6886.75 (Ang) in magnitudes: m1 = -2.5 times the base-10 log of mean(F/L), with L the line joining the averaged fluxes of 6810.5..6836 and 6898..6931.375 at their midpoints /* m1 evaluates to 0.004 mag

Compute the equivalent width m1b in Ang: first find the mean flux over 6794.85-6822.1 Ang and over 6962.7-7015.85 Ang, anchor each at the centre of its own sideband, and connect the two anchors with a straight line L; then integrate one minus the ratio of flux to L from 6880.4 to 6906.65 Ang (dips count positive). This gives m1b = -0.4 Ang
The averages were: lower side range 17.1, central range 17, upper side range 16.4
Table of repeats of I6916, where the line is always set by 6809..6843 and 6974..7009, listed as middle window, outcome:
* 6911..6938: 0.31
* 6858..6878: 0.13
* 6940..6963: -0.25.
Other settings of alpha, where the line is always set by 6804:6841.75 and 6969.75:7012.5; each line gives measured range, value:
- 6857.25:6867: 0.2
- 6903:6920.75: 0.1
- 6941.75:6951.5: -0.1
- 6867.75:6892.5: -0.1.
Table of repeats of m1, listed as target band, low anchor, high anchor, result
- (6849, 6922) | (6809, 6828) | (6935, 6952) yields 0.01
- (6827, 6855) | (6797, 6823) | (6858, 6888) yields -0.01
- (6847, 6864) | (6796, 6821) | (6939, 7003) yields 0.00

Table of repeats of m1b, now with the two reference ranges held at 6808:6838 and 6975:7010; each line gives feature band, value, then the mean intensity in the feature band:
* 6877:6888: 0.0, 17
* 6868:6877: 0.1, 16.9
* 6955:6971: 0.0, 16.6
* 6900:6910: 0.0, 16.8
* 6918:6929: 0.2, 16.5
